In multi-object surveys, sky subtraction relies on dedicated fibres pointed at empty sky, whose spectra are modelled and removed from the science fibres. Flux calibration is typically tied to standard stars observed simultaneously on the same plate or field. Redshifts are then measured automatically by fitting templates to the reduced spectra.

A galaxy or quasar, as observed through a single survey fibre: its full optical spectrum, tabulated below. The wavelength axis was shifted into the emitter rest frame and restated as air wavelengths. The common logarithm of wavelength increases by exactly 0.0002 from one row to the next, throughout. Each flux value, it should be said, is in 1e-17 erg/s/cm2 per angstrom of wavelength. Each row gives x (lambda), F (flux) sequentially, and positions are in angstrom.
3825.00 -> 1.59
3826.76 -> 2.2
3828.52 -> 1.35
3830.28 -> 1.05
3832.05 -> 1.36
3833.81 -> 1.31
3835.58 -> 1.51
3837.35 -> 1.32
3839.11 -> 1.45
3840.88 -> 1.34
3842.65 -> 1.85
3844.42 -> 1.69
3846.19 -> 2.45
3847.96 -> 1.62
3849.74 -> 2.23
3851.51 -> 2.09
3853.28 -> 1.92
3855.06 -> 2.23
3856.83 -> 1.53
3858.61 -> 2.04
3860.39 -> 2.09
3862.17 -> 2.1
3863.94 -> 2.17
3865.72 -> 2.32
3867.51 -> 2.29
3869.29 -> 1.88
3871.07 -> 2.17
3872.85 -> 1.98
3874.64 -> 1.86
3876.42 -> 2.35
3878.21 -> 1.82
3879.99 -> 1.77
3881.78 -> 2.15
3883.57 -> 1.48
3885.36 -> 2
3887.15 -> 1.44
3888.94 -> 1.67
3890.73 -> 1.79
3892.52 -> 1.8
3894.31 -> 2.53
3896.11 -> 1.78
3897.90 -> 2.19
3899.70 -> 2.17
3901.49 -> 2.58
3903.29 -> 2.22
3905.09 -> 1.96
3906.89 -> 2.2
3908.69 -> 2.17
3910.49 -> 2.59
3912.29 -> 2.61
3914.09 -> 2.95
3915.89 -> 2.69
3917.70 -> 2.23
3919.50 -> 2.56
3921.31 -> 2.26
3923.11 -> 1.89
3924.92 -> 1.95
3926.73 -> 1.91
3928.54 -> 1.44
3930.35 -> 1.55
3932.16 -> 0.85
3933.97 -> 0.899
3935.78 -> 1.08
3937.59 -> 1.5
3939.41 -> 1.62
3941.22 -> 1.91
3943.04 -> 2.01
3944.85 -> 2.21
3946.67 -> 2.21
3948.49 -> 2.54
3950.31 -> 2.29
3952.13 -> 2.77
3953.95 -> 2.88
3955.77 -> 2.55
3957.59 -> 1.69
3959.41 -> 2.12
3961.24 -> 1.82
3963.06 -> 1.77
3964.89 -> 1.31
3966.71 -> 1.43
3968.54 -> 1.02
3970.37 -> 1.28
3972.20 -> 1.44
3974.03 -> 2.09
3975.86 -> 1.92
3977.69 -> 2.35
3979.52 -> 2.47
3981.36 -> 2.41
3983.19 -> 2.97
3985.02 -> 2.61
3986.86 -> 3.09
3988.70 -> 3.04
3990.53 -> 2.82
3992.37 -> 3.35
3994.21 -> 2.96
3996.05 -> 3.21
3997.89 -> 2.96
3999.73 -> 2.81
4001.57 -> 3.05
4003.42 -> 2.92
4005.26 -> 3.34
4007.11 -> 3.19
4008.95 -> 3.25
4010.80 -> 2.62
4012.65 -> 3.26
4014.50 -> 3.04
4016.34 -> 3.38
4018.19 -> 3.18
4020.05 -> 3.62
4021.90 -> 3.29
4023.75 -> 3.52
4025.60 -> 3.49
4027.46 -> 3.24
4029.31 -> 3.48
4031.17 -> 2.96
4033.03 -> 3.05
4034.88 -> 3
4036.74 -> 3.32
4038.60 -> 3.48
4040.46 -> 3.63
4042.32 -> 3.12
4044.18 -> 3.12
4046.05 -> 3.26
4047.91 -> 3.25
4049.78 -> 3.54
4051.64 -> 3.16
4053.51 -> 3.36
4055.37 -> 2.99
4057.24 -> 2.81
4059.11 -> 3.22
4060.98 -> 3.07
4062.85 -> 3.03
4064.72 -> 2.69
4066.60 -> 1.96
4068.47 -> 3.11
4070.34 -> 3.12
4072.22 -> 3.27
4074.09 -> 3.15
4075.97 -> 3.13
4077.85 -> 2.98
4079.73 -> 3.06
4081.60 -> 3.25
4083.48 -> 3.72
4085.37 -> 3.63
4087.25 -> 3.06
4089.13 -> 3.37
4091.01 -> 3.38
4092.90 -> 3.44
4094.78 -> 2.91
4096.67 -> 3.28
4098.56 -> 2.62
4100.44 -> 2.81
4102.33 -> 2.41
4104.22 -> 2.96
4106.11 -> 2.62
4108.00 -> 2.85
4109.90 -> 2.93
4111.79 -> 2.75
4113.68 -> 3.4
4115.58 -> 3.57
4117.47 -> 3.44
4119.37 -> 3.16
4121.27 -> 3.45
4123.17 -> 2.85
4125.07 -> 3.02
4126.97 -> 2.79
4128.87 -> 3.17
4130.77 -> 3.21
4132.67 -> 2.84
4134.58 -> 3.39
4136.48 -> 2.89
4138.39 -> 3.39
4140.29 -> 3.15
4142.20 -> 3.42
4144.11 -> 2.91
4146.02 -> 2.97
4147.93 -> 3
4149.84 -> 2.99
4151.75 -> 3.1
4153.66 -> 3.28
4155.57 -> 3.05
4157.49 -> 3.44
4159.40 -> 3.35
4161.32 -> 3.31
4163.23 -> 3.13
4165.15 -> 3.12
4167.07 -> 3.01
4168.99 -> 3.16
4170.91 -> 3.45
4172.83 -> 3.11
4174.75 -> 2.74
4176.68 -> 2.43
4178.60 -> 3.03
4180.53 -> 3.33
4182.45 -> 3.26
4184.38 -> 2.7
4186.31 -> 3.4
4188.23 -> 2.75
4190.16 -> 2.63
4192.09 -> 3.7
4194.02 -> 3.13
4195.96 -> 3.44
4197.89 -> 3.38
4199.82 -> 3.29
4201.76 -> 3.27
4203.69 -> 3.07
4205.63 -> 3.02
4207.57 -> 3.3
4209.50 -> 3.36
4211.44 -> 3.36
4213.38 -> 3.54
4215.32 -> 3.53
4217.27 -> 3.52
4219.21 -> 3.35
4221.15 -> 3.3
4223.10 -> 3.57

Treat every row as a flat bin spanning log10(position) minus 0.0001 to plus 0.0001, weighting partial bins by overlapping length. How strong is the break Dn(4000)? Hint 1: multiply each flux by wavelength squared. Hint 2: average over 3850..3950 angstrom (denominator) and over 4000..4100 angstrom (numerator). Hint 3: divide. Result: 1.71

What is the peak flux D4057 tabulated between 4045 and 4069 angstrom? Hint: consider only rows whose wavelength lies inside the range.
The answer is 3.54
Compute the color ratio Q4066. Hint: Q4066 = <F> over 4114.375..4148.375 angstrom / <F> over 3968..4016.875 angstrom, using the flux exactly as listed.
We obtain 1.2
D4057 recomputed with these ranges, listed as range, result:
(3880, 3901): 2.53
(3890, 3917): 2.95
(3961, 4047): 3.63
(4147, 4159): 3.44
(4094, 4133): 3.57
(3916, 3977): 2.88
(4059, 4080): 3.27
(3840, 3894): 2.45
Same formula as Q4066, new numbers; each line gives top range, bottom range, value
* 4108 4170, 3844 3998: 1.50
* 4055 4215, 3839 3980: 1.58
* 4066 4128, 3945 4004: 1.30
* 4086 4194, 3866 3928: 1.46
